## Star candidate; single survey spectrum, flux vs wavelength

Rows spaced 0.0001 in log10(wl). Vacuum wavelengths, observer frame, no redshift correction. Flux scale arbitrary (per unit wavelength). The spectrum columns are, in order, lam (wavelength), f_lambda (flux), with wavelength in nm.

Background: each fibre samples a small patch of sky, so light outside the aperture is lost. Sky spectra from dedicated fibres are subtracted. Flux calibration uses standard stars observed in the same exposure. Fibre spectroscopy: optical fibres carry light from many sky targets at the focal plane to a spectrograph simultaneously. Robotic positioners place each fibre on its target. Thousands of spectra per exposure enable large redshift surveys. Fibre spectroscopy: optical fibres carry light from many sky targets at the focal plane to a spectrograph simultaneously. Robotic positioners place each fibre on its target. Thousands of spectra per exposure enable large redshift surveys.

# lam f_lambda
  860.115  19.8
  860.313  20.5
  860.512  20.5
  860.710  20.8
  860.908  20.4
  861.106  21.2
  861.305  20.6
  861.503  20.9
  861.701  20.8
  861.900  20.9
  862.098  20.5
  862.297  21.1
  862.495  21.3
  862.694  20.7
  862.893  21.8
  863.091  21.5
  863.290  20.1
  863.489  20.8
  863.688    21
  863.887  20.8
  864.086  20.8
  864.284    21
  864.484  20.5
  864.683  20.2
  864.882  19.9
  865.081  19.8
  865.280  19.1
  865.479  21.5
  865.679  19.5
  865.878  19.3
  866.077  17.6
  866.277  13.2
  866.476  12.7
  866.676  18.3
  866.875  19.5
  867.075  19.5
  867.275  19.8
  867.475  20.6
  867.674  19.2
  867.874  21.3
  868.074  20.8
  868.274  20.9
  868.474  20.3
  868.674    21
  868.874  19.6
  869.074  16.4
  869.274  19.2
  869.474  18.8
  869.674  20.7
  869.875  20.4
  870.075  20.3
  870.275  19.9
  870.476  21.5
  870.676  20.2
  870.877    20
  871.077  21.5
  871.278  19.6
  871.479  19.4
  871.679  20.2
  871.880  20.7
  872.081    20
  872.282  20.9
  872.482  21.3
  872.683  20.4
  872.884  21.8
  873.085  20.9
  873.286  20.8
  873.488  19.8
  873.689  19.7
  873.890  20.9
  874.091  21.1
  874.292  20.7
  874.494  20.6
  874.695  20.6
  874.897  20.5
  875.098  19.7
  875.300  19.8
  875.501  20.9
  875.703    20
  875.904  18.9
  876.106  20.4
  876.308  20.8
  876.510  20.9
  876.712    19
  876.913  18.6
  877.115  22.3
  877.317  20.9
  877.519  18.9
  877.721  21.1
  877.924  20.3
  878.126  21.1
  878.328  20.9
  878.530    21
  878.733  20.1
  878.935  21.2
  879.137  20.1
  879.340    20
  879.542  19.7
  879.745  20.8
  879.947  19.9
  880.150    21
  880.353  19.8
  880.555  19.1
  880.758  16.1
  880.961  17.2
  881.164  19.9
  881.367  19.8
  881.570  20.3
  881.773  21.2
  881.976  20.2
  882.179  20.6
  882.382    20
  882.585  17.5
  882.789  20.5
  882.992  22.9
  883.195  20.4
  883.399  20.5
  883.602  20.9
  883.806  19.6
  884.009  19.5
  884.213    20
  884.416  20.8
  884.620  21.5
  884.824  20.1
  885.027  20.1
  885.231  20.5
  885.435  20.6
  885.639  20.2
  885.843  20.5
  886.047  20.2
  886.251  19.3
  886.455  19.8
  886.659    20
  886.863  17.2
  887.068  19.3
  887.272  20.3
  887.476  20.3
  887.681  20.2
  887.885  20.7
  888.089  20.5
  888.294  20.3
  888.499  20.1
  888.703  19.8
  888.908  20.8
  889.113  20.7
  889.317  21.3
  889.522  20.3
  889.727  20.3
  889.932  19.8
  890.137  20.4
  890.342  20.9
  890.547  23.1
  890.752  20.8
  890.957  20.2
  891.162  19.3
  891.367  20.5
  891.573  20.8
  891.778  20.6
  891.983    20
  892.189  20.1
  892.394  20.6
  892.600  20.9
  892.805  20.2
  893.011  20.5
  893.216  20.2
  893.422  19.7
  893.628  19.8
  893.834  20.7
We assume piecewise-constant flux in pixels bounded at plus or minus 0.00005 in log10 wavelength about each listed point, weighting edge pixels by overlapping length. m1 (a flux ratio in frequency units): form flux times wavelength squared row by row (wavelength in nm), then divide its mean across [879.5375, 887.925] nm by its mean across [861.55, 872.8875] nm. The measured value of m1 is 1.0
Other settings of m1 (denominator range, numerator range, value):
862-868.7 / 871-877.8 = 1.05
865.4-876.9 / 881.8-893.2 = 1.06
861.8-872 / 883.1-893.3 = 1.07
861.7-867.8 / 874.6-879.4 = 1.06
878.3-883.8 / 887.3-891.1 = 1.05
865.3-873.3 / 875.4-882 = 1.04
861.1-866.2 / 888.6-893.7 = 1.07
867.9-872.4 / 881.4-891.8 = 1.05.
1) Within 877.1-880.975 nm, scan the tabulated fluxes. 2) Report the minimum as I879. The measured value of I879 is 16.1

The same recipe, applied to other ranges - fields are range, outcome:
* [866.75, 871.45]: 16.4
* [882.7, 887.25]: 17.2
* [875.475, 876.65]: 18.9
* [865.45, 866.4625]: 13.2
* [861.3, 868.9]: 12.7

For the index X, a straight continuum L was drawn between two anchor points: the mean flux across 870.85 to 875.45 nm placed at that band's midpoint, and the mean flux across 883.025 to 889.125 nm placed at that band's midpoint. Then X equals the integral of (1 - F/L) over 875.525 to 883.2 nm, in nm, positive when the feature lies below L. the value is 0.09 nm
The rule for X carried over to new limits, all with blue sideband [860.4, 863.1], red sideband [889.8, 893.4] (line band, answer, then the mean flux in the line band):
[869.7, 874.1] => 0.056 nm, 20.5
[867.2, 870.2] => 0.124 nm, 20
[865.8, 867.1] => 0.241 nm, 17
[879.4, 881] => 0.105 nm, 19.3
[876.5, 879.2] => 0.032 nm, 20.5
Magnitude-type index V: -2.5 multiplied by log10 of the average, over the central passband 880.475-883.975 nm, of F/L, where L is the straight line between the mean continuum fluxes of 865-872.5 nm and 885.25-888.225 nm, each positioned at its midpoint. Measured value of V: 0.00 mag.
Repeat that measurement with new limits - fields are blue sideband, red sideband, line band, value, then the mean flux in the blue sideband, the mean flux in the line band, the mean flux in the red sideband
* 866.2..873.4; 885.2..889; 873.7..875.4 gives -0.03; 19.8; 20.4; 20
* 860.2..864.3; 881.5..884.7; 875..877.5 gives 0.02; 20.9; 20.1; 20.4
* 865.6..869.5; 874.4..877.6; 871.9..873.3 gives -0.07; 18.9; 20.9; 20.2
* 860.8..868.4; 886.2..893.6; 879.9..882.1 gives 0.04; 20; 19.5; 20.3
